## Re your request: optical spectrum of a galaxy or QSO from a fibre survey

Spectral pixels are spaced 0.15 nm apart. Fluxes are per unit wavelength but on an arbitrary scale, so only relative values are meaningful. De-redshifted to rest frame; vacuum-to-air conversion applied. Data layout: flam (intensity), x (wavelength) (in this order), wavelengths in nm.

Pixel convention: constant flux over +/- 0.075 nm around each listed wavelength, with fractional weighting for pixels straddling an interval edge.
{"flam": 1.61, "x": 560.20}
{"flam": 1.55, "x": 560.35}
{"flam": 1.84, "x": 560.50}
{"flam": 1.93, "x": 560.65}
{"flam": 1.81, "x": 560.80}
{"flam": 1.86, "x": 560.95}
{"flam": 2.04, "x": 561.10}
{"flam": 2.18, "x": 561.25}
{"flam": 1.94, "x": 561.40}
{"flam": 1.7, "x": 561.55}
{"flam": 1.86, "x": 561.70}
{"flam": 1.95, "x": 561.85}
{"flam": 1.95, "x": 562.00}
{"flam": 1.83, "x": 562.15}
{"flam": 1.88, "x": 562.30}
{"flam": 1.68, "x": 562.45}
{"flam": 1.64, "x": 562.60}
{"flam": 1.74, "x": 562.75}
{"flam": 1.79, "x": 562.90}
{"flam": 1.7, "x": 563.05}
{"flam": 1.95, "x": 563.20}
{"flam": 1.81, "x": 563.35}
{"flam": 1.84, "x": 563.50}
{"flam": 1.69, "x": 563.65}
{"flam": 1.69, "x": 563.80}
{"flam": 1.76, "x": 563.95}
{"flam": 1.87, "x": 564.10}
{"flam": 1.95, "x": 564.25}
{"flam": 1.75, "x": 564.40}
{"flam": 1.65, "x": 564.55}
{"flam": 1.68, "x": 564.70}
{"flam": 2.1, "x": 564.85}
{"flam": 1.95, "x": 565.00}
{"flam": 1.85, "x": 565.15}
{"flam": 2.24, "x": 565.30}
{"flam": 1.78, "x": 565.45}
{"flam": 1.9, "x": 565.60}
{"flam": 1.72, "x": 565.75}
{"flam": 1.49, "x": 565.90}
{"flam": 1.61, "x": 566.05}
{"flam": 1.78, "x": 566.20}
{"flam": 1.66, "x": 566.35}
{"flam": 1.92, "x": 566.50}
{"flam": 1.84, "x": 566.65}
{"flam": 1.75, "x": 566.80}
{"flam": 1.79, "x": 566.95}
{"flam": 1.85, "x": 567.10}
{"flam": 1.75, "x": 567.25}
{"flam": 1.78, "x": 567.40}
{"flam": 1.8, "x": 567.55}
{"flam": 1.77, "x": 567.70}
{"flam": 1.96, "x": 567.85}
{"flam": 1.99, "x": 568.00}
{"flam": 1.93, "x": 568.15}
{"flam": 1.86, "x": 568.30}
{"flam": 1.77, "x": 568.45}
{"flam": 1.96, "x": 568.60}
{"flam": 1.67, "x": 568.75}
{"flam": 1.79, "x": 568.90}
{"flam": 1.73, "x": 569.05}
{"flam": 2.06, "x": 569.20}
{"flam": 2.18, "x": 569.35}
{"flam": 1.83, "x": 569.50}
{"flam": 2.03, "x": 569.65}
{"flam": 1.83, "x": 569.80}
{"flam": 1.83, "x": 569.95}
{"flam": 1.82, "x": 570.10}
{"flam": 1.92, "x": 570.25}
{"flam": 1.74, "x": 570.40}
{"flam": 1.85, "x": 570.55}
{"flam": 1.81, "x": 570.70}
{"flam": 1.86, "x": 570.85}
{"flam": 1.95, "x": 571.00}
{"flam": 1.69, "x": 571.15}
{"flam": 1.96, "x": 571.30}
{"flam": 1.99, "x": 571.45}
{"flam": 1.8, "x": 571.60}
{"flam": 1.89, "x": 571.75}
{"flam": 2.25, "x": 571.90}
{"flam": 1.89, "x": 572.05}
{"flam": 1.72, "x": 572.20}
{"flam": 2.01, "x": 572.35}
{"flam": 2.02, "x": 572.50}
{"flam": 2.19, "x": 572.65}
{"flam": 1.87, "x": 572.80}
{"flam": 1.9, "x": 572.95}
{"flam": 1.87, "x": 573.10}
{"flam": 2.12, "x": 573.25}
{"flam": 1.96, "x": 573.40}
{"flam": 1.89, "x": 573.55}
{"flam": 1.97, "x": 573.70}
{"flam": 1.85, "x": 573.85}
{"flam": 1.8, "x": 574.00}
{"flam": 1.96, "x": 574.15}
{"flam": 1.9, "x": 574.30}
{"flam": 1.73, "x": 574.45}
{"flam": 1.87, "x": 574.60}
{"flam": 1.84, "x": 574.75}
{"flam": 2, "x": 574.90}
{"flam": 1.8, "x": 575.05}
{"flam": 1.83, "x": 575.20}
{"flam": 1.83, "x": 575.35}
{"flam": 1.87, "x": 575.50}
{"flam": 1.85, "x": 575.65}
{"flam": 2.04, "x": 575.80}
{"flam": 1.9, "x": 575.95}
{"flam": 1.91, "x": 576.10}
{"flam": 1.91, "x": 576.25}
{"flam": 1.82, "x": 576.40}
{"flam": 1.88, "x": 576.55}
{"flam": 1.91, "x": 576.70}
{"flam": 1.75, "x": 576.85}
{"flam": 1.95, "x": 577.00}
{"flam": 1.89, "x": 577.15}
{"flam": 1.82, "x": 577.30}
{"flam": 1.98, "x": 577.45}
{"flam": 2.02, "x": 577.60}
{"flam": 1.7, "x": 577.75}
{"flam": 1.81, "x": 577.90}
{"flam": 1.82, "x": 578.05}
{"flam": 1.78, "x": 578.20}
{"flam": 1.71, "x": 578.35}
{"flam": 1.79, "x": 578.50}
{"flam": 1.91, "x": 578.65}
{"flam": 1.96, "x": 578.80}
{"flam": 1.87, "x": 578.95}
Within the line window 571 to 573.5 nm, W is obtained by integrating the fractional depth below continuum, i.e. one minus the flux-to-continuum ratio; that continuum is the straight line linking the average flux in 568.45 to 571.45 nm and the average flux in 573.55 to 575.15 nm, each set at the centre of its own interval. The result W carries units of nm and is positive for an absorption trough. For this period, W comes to -0.10 nm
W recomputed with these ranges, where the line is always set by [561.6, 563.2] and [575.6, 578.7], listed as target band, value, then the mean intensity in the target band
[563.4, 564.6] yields 0.02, 1.78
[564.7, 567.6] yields 0.01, 1.82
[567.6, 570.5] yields -0.07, 1.88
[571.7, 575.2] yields -0.14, 1.92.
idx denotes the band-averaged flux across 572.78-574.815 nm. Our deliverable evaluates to 1.9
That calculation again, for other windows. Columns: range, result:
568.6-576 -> 1.9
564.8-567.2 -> 1.82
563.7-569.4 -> 1.83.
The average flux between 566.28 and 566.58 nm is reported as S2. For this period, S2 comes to 1.79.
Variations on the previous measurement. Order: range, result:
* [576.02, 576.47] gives 1.88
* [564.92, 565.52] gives 1.96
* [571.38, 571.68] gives 1.89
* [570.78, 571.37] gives 1.86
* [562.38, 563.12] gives 1.71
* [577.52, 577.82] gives 1.86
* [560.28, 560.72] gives 1.77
